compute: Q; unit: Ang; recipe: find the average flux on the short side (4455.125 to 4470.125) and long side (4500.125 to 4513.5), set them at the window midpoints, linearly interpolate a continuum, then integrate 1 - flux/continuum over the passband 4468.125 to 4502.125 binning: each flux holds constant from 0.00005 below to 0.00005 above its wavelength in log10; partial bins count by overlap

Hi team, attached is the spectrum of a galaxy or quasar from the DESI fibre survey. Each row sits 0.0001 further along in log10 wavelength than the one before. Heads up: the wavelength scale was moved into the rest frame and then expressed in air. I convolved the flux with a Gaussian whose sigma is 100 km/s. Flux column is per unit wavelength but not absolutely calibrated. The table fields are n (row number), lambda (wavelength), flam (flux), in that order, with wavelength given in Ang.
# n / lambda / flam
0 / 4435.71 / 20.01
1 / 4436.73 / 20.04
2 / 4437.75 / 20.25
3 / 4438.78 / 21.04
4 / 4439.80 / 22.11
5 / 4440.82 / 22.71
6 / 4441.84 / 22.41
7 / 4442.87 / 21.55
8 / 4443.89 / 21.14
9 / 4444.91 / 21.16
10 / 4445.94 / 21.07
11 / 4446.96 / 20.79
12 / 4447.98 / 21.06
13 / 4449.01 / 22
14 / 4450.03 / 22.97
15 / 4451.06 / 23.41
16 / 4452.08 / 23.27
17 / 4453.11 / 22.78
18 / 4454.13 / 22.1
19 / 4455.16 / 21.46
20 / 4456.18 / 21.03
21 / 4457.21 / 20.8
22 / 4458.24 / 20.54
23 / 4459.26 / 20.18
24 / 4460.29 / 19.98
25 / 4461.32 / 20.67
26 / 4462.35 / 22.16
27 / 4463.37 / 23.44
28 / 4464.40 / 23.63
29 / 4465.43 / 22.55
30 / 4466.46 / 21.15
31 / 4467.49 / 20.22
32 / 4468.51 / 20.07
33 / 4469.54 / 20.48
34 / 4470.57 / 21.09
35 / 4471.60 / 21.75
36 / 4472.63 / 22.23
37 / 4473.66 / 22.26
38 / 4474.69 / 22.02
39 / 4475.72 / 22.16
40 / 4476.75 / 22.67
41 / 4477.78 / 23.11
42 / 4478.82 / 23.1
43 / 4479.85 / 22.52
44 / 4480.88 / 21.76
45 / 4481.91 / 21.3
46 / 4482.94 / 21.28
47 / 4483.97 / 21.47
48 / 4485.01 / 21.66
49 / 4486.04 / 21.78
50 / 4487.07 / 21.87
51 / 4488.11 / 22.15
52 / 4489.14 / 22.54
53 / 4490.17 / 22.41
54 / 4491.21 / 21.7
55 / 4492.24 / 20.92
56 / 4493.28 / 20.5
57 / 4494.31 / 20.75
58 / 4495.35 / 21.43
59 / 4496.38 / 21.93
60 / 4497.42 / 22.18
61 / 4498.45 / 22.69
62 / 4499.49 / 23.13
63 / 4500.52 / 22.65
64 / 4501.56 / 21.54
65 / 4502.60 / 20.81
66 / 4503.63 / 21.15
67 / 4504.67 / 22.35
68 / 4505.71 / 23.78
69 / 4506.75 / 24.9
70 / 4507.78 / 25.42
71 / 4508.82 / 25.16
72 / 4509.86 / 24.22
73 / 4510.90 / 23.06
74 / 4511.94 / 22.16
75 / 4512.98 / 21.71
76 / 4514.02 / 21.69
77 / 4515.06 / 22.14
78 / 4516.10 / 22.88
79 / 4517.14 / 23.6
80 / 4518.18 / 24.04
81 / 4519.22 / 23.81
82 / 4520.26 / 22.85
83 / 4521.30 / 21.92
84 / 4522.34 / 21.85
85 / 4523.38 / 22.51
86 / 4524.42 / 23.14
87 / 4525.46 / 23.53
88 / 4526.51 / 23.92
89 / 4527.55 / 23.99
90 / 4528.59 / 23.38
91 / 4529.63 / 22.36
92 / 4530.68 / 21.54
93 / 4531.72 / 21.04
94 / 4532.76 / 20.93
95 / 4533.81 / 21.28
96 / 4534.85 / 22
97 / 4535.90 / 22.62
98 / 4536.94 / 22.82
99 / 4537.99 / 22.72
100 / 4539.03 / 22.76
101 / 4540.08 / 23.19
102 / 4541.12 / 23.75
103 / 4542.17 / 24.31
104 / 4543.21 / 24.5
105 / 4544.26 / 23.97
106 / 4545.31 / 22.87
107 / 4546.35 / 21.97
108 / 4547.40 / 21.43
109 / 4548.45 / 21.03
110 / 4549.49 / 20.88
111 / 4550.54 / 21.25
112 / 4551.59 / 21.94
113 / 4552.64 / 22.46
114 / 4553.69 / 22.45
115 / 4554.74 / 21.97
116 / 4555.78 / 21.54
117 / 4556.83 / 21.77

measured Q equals 0.4 Ang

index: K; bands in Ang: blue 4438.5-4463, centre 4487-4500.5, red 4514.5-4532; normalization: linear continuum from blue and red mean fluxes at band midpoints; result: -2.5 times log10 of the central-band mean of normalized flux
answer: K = 0.02 mag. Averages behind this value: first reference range 21.6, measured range 21.9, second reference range 22.9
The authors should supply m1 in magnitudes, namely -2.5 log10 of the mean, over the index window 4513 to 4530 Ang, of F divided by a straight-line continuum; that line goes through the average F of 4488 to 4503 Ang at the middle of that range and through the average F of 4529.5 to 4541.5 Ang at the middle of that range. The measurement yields -0.04 mag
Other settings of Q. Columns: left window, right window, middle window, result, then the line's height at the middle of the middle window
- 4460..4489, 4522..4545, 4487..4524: -0.3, 22.4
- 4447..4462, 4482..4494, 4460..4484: -0.2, 21.6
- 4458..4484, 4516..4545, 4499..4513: -0.4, 22.4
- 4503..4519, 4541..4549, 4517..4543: 0.3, 23.1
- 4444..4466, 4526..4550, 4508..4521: -0.5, 22.3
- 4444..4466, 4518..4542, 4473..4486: 0.0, 22.1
